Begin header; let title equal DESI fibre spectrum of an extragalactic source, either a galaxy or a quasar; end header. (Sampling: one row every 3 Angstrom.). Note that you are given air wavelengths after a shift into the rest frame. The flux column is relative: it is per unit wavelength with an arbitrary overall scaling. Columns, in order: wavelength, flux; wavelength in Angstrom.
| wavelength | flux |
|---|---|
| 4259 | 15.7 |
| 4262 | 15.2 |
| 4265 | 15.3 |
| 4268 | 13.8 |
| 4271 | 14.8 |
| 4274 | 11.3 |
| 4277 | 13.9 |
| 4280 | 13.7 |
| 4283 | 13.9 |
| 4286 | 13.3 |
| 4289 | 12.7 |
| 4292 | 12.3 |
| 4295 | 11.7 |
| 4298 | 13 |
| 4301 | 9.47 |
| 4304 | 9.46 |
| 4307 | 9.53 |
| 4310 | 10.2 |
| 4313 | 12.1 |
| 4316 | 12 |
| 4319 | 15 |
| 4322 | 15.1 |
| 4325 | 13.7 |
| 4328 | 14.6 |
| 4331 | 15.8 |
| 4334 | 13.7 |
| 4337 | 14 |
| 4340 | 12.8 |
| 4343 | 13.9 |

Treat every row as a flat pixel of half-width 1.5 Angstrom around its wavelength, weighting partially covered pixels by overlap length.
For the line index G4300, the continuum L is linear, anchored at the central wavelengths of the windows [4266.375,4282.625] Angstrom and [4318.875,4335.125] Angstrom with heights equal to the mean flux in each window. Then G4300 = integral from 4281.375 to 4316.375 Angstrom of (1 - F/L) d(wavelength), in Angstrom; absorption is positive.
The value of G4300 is 6.0 Angstrom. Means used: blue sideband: 13.5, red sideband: 14.6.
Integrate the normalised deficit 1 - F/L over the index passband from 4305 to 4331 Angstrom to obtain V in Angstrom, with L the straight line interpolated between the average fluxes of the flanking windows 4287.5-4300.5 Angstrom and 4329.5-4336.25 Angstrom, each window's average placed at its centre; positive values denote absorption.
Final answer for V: 1.7 Angstrom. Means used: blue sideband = 12.2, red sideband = 14.7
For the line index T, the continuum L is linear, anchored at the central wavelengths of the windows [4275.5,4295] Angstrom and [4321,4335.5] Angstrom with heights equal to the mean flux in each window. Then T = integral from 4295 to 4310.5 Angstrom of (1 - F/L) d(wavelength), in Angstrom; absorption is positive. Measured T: 3.7 Angstrom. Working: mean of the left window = 13.2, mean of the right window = 14.6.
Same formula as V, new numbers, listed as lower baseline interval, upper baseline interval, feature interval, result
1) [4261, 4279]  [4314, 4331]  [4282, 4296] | 1.3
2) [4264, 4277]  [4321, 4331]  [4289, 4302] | 2.1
